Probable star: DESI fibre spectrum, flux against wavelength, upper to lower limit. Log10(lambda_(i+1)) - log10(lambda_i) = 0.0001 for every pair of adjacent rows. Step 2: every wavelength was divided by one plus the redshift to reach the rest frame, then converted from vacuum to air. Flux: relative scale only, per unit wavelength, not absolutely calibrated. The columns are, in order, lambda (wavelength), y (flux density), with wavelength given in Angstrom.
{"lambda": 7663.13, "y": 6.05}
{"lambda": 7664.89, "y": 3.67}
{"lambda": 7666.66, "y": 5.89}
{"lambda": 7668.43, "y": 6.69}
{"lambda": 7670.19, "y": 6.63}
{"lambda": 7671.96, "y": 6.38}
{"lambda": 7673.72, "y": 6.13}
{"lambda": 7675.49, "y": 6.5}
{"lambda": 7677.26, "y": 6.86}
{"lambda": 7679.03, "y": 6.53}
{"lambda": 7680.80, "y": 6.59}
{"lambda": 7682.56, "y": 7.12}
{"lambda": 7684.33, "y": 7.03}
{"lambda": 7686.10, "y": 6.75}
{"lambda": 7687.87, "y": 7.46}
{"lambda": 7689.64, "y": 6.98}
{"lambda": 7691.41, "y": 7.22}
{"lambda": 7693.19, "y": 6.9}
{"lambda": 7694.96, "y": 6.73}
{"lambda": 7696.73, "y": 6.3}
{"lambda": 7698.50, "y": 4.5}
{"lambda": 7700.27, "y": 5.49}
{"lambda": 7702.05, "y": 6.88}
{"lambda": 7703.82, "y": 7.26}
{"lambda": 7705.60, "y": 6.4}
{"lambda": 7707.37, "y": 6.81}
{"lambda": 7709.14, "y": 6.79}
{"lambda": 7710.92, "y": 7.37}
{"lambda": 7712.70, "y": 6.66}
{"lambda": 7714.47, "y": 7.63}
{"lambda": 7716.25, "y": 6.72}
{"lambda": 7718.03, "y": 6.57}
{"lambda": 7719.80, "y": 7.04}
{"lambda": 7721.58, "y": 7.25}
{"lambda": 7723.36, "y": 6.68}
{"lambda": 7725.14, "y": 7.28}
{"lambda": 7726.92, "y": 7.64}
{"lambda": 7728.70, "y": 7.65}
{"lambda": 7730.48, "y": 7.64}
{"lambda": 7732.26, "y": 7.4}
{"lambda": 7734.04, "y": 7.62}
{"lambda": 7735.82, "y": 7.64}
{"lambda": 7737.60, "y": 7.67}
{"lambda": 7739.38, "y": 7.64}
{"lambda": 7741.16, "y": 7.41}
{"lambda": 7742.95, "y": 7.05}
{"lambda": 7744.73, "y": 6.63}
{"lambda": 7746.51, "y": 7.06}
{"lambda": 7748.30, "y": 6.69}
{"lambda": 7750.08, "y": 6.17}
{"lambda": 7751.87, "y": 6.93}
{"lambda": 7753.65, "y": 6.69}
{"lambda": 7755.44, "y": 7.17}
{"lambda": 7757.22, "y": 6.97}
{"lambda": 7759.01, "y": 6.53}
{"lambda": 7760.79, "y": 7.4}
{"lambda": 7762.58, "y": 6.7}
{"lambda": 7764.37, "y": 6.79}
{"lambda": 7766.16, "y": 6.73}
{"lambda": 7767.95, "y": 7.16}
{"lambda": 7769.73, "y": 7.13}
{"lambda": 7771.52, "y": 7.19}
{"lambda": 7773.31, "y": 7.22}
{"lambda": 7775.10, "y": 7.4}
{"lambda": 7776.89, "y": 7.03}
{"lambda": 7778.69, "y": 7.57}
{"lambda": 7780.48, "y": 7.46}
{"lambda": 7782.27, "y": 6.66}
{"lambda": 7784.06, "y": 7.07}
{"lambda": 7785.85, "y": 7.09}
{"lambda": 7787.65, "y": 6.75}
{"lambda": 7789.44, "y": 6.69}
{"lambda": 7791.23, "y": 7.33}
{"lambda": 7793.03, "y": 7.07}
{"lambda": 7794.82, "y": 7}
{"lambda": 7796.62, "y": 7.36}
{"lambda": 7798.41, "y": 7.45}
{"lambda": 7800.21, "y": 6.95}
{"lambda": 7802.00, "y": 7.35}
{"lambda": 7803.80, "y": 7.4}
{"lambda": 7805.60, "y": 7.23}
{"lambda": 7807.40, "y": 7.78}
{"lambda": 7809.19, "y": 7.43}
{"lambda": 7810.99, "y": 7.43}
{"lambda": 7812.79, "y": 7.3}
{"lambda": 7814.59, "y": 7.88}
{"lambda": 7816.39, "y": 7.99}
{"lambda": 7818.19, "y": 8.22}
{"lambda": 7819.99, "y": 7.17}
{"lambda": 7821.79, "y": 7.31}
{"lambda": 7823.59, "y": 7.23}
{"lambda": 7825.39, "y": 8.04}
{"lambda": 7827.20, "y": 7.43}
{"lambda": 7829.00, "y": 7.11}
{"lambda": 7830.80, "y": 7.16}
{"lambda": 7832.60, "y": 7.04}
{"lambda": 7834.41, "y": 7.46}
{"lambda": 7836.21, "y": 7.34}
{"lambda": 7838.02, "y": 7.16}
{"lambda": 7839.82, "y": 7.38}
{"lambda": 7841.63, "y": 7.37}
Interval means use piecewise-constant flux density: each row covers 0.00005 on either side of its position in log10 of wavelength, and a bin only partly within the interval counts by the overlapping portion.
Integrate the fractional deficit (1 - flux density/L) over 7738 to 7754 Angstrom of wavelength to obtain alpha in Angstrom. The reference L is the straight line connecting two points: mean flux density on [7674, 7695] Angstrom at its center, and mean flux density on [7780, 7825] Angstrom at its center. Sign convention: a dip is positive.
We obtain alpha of 0.3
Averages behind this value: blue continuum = 6.87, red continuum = 7.31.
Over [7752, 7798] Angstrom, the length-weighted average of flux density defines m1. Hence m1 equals 7.05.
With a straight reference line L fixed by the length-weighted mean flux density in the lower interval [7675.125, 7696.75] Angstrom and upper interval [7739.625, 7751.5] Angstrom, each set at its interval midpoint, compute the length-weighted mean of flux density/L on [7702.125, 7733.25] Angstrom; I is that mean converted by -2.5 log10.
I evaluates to -0.03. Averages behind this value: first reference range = 6.87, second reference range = 6.88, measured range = 7.1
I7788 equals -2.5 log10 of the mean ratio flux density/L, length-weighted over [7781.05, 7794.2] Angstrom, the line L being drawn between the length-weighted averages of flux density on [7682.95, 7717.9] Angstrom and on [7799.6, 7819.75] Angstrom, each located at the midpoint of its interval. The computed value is 0.06 mag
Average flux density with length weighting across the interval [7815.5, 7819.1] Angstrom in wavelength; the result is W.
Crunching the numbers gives 8.1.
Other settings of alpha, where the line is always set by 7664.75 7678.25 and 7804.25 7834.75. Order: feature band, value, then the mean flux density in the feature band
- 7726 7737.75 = -1.5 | 7.6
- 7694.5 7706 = 0.5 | 6.2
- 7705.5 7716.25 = -0.7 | 6.97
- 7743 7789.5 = 0.4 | 6.96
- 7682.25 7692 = -1.1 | 7.09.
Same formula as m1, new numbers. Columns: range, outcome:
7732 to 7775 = 7.07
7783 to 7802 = 7.09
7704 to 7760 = 7.08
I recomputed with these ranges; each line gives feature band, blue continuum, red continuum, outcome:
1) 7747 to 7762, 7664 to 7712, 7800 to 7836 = 0.03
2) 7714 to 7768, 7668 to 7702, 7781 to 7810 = -0.03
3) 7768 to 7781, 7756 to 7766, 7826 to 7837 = -0.05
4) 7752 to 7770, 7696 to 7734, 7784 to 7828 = 0.03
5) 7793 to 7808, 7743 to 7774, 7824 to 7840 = -0.02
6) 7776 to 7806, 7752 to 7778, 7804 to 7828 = 0.02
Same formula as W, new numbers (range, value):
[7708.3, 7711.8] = 7.07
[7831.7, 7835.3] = 7.24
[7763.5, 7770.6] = 6.96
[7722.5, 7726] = 6.98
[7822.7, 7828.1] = 7.56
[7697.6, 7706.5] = 6.11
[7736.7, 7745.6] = 7.28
